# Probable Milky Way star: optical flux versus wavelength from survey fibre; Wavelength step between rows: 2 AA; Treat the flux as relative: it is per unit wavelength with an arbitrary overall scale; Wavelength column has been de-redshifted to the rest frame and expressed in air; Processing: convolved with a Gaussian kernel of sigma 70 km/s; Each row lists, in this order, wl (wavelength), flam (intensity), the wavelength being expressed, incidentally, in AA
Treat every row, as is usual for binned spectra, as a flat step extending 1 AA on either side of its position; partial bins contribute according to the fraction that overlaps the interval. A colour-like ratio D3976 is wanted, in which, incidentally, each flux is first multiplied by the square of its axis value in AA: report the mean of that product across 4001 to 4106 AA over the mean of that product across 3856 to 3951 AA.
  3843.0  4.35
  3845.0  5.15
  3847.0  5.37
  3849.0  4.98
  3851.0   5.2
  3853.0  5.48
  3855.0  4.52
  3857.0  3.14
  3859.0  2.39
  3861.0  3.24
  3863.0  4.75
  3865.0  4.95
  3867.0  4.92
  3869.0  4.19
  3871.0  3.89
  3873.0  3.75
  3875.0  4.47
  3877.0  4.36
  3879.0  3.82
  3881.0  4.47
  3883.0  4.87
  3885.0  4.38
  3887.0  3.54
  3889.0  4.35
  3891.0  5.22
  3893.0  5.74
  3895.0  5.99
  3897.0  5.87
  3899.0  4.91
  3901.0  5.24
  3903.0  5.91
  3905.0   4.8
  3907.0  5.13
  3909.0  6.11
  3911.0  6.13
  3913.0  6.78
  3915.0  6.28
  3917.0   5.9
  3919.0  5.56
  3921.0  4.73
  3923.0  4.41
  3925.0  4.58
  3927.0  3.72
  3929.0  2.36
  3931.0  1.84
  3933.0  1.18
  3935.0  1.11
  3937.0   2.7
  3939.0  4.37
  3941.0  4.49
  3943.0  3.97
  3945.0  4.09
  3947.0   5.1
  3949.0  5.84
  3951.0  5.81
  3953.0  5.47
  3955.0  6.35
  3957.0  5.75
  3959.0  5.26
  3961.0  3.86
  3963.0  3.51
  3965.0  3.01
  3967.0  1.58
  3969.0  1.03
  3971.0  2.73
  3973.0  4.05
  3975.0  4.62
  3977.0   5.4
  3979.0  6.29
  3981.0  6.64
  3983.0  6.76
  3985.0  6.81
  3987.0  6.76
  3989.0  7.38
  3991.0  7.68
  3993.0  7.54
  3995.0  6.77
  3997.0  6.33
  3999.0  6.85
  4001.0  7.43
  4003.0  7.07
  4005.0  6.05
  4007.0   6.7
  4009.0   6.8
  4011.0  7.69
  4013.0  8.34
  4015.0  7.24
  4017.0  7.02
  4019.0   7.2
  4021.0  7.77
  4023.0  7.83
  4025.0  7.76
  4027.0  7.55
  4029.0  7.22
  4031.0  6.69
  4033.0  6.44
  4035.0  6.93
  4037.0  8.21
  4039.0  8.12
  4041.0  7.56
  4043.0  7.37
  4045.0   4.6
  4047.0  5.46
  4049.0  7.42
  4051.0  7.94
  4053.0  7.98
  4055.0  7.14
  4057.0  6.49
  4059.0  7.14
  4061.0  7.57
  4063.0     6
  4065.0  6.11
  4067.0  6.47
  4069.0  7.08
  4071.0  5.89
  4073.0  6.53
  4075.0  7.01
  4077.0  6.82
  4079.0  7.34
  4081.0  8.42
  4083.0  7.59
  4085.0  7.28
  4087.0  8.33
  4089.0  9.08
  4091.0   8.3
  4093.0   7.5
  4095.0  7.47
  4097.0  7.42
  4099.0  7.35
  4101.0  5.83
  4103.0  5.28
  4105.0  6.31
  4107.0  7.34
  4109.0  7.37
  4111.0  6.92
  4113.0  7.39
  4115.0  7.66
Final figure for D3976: 1.72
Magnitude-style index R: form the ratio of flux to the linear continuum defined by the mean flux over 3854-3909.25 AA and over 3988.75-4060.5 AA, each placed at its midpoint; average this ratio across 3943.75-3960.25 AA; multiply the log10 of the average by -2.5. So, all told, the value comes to 0.09 mag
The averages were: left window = 4.58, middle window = 5.41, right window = 7.16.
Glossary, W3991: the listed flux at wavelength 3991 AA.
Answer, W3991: 7.68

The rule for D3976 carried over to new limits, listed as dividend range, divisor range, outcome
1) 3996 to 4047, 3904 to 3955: 1.64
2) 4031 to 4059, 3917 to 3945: 2.09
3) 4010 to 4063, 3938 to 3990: 1.53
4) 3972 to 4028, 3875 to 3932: 1.48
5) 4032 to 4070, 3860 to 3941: 1.66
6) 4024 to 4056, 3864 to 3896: 1.70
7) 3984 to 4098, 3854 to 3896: 1.80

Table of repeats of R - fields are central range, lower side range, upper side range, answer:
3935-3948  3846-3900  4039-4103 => 0.36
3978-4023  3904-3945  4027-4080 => -0.21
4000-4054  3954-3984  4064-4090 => -0.21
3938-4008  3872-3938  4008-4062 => 0.11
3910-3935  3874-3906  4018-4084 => 0.22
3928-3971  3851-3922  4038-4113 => 0.44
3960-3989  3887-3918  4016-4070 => 0.35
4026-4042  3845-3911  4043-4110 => -0.13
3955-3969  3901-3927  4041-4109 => 0.48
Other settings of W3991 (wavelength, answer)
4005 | 6.05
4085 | 7.28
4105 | 6.31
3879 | 3.82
